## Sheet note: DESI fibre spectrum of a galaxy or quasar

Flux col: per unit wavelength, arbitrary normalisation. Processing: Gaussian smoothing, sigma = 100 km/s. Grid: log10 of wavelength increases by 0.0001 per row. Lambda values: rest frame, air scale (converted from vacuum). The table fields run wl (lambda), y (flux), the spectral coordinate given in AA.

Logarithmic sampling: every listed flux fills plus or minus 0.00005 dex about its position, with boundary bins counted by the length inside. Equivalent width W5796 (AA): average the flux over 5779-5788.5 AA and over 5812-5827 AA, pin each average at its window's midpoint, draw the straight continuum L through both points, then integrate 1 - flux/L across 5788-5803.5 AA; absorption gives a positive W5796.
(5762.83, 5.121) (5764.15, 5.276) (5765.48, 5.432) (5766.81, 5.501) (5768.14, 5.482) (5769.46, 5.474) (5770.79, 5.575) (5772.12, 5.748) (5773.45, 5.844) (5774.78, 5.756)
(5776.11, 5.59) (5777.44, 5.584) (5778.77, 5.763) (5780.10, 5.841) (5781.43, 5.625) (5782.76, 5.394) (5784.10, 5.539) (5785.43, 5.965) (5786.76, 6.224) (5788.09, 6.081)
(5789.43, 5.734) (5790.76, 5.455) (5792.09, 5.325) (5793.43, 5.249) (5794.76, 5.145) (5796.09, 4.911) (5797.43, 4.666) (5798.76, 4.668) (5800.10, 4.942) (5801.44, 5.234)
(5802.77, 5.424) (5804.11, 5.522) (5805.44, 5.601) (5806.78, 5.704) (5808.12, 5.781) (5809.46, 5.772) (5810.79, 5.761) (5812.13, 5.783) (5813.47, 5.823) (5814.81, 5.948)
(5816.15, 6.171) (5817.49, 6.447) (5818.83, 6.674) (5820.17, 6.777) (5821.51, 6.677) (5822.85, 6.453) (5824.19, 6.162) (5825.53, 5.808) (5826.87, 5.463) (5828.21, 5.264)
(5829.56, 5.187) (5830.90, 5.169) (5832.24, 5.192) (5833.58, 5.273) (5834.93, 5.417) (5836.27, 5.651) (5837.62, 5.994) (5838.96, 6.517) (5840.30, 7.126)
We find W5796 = 1.9 AA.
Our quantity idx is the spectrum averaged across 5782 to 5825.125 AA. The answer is 5.72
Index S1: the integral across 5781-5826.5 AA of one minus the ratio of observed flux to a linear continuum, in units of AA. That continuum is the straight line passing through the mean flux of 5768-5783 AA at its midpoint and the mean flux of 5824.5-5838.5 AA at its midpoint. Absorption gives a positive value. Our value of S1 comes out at -1.3 AA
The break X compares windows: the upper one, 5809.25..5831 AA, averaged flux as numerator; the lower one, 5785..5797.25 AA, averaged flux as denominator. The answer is 1.08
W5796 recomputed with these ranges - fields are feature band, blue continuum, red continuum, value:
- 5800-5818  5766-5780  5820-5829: 0.6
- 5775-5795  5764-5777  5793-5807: -1.0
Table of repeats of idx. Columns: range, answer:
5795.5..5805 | 5.07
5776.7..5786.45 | 5.69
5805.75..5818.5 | 5.92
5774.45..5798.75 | 5.52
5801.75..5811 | 5.64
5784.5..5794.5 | 5.69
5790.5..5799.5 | 5.04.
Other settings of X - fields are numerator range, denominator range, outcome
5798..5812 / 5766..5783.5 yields 0.97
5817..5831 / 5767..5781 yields 1.07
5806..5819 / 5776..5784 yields 1.06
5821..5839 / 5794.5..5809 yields 1.09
